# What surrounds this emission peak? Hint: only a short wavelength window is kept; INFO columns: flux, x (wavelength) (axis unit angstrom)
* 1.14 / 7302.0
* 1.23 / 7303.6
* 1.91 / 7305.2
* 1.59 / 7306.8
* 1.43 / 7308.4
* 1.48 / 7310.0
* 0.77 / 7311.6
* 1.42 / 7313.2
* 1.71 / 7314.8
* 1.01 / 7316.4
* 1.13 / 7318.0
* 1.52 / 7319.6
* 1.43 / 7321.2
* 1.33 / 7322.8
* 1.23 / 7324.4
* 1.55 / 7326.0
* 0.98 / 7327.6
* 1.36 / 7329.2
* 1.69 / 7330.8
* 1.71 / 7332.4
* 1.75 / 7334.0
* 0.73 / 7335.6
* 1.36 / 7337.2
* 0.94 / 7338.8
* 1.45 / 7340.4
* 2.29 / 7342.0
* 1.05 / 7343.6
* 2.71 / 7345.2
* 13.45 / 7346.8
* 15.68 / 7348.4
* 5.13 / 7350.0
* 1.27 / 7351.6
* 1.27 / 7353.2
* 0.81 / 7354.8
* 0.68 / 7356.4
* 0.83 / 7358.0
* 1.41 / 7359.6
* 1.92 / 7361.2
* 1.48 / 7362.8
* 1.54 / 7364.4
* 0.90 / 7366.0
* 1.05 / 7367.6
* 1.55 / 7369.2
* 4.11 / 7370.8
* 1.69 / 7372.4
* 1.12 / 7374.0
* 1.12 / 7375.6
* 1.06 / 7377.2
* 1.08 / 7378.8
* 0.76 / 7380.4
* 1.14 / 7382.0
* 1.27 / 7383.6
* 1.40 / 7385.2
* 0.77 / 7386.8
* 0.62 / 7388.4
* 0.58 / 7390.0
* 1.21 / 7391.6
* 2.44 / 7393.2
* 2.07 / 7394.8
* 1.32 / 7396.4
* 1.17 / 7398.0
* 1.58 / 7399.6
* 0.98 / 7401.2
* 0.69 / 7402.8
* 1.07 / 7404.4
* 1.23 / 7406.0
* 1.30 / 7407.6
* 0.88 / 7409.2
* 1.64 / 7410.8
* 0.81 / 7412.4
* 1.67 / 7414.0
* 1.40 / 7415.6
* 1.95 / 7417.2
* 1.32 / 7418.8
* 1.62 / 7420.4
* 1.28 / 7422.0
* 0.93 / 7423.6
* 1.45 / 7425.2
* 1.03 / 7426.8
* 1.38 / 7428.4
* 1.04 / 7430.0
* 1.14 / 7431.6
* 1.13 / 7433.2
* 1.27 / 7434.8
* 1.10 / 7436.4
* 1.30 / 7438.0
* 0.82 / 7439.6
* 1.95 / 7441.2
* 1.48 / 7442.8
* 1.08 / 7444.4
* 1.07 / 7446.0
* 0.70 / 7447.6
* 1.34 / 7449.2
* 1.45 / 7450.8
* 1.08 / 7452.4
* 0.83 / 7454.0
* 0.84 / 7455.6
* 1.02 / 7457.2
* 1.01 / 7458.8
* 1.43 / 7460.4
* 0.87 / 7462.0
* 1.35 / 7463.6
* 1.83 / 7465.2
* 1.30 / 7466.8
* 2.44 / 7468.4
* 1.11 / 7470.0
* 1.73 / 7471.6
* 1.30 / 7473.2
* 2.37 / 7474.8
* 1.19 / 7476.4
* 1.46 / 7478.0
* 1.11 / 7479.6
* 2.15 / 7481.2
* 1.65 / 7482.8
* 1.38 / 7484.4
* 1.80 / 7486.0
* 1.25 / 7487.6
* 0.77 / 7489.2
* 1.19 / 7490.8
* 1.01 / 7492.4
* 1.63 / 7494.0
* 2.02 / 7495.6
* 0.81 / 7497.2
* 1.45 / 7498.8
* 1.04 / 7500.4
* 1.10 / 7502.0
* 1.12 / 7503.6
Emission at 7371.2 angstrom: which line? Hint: [N II] 6583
